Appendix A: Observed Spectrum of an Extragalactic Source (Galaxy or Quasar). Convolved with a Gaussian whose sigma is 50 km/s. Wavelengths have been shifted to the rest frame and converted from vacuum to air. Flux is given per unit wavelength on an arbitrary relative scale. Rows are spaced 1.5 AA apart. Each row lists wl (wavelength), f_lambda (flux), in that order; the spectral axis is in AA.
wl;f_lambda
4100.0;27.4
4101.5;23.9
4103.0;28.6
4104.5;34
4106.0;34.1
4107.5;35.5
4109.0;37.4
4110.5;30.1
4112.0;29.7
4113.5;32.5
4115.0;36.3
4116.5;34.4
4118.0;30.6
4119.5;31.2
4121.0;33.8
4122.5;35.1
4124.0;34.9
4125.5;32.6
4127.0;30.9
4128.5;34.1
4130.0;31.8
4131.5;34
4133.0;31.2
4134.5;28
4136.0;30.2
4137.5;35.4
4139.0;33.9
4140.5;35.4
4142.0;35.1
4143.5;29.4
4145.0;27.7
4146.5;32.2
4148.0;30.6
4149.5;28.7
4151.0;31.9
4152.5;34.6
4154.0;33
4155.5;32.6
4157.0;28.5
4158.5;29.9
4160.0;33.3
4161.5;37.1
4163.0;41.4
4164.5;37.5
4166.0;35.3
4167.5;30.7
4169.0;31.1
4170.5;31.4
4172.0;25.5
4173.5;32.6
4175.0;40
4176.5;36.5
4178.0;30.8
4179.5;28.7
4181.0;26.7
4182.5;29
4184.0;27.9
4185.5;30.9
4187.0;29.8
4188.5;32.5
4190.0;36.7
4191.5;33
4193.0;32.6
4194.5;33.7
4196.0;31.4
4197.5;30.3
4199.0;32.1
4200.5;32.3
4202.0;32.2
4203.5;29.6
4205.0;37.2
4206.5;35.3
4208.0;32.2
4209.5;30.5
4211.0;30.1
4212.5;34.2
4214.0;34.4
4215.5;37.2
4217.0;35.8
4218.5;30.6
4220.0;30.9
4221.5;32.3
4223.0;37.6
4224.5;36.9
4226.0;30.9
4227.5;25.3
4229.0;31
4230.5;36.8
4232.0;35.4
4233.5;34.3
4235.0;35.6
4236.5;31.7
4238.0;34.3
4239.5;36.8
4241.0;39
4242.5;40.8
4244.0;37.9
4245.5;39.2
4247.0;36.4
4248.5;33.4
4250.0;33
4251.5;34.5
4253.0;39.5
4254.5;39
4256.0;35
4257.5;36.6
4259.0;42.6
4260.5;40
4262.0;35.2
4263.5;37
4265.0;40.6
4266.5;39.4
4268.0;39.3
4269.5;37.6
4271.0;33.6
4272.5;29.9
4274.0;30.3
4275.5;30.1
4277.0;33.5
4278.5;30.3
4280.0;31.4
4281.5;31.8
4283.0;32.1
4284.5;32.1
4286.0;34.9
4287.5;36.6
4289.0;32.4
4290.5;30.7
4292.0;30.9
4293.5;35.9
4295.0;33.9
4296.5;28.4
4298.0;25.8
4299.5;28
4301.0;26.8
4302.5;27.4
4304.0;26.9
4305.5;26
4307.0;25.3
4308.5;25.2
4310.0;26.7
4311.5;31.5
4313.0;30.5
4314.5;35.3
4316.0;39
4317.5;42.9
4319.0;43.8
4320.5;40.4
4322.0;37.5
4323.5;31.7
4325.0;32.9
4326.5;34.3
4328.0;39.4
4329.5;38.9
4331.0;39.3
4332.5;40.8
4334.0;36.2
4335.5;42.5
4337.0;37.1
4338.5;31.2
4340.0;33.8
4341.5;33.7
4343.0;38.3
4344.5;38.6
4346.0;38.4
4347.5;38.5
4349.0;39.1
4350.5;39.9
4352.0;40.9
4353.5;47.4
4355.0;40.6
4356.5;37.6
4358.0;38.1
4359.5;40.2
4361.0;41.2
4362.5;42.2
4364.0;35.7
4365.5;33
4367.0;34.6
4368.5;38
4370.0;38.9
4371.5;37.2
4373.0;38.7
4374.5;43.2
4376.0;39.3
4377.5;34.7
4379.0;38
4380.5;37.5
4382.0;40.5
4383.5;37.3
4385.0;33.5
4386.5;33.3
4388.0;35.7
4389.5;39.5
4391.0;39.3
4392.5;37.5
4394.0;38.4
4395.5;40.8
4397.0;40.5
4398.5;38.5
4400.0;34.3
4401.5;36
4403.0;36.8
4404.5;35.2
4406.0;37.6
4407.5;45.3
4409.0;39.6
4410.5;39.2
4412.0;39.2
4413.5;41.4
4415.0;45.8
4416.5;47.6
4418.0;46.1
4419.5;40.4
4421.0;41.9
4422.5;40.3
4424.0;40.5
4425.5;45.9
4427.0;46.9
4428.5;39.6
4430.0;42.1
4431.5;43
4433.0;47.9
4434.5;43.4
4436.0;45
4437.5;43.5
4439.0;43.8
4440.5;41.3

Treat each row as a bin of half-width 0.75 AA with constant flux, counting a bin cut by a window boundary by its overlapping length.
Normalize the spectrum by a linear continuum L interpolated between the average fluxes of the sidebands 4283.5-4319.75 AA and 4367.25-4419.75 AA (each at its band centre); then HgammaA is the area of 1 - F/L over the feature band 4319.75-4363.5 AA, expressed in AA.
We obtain -4.4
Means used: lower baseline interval 31.5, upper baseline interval 38.9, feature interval 38.3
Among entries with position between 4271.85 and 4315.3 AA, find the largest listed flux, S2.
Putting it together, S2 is 36.6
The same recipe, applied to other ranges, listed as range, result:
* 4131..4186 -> 41.4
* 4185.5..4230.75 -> 37.6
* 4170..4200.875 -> 40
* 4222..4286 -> 42.6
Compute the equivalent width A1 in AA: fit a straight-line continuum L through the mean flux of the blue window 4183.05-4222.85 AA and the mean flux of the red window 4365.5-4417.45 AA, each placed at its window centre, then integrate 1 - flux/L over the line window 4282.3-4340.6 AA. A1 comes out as 4.2 AA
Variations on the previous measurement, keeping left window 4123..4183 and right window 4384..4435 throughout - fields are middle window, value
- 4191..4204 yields 0.7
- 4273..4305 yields 5.0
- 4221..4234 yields 0.5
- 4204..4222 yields 0.5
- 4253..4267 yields -1.1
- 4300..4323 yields 3.1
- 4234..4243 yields -0.3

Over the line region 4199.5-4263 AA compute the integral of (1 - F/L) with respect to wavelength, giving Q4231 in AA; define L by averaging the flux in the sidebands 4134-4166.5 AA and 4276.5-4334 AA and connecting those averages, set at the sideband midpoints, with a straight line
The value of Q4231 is -3.75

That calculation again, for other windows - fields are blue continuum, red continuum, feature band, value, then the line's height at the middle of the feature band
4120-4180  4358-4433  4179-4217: 2.1 AA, 34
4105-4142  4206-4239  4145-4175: 0.5 AA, 33.2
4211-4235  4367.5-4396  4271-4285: 1.5 AA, 35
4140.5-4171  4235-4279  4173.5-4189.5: 1.0 AA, 33.6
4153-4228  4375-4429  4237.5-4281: -1.5 AA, 34.9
